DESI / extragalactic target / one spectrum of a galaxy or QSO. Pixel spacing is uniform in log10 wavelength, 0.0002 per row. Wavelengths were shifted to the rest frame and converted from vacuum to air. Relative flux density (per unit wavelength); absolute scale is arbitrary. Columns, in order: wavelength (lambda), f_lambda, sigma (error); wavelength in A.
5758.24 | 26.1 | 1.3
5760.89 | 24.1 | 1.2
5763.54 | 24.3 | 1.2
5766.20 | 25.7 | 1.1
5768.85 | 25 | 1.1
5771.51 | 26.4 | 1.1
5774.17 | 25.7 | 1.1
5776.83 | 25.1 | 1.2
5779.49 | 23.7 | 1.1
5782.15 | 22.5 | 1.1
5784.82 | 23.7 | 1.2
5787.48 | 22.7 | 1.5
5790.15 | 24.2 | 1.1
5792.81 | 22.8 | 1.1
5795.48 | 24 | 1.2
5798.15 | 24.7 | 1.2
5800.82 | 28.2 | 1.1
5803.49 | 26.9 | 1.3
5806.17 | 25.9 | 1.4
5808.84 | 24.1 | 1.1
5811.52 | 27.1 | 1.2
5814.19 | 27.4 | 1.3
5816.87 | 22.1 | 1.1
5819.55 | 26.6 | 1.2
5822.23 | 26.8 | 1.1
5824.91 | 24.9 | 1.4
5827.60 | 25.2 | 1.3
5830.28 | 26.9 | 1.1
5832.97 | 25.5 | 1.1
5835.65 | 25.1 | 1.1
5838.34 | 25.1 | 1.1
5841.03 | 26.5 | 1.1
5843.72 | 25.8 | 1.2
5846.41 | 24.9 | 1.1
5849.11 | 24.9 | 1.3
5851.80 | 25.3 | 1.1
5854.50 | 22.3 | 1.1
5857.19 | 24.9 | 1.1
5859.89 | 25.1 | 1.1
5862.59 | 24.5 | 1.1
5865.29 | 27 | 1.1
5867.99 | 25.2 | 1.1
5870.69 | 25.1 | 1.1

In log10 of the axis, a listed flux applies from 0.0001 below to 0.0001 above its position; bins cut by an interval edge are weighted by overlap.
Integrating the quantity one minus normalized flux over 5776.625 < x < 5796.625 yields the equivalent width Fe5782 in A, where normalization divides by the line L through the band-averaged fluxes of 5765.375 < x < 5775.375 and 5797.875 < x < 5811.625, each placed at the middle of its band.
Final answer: 1.87 A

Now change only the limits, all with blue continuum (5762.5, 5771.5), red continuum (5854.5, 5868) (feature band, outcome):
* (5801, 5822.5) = -0.7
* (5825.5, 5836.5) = -0.2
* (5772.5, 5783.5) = 0.4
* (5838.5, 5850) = -0.2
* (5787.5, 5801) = 0.5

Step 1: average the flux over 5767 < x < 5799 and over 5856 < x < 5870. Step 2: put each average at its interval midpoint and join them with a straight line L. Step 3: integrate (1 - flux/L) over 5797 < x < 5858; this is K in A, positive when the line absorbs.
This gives -1.7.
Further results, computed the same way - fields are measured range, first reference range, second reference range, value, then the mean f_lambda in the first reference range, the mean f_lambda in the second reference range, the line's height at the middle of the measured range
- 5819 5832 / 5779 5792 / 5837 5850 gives -0.7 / 23.3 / 25.4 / 24.8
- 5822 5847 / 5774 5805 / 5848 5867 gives -0.9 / 24.5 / 24.9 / 24.7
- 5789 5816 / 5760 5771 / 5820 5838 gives -0.1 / 24.9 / 25.7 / 25.4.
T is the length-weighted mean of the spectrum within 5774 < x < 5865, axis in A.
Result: 25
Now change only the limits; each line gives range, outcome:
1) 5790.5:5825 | 25.5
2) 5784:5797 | 23.5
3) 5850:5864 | 24.5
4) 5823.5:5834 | 25.6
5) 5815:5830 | 25.3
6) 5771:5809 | 24.7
